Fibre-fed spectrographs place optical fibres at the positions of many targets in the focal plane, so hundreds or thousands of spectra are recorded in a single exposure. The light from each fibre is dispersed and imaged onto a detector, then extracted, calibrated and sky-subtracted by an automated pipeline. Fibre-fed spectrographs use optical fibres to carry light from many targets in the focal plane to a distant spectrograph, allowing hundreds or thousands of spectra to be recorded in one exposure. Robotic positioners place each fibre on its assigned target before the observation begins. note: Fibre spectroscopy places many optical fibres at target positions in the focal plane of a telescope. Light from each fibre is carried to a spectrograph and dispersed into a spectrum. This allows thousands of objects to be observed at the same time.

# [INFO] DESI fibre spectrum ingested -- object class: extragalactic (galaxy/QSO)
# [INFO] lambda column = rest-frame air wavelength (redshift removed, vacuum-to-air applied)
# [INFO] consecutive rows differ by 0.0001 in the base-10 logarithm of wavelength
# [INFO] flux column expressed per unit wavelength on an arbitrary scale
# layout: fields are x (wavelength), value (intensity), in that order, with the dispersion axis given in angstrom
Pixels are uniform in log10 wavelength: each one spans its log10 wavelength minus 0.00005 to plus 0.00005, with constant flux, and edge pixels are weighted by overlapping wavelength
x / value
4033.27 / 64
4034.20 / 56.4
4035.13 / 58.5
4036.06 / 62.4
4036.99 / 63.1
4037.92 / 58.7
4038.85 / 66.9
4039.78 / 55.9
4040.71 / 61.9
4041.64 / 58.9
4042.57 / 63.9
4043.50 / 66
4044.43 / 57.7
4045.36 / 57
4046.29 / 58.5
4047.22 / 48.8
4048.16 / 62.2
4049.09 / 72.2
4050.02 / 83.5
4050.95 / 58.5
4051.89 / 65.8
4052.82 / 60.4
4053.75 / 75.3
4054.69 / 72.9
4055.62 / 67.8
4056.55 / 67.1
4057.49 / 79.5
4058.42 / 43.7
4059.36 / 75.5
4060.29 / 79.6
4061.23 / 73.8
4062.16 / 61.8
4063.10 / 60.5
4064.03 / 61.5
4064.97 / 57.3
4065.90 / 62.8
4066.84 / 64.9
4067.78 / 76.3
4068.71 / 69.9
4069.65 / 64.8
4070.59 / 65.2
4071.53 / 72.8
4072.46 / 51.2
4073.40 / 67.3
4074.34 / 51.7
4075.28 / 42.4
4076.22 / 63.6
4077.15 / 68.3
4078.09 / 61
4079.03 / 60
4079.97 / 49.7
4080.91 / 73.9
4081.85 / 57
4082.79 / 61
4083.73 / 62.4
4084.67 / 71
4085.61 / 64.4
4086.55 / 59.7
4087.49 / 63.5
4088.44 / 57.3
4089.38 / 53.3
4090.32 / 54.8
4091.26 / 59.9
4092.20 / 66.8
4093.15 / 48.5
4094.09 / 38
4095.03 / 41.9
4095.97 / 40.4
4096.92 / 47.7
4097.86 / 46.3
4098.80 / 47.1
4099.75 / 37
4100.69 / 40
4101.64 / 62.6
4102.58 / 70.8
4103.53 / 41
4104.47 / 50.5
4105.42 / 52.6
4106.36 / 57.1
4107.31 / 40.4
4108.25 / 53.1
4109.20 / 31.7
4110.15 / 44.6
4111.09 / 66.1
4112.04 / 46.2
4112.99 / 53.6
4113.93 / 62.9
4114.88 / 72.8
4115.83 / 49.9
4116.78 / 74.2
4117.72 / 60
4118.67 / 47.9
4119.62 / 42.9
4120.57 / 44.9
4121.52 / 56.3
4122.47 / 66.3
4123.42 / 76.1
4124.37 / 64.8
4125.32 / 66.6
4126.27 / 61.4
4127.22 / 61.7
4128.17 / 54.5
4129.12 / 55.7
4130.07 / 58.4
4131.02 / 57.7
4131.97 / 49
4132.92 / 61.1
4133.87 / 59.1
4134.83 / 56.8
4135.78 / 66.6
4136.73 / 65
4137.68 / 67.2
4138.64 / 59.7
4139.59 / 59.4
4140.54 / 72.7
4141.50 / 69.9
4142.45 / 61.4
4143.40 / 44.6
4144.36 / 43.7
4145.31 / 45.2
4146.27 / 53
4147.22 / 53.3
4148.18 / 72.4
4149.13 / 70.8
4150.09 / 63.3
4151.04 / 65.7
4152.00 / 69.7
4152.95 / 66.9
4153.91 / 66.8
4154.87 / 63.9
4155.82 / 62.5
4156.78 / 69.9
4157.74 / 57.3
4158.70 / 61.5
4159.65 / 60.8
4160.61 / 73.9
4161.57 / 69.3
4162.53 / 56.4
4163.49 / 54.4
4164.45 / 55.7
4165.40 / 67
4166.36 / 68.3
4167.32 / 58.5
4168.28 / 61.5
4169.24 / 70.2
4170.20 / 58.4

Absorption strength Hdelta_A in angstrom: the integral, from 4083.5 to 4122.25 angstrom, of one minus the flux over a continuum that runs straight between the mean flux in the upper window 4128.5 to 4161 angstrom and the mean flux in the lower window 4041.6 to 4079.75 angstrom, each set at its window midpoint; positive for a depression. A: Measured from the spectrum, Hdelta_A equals 5.9 angstrom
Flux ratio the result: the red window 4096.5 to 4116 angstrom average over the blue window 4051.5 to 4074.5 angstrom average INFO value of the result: 0.77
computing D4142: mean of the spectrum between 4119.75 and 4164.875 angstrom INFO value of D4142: 61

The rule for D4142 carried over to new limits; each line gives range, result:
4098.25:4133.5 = 55.1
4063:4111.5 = 56.4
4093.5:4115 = 49.4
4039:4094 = 62.8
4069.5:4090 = 60.9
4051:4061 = 68.4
